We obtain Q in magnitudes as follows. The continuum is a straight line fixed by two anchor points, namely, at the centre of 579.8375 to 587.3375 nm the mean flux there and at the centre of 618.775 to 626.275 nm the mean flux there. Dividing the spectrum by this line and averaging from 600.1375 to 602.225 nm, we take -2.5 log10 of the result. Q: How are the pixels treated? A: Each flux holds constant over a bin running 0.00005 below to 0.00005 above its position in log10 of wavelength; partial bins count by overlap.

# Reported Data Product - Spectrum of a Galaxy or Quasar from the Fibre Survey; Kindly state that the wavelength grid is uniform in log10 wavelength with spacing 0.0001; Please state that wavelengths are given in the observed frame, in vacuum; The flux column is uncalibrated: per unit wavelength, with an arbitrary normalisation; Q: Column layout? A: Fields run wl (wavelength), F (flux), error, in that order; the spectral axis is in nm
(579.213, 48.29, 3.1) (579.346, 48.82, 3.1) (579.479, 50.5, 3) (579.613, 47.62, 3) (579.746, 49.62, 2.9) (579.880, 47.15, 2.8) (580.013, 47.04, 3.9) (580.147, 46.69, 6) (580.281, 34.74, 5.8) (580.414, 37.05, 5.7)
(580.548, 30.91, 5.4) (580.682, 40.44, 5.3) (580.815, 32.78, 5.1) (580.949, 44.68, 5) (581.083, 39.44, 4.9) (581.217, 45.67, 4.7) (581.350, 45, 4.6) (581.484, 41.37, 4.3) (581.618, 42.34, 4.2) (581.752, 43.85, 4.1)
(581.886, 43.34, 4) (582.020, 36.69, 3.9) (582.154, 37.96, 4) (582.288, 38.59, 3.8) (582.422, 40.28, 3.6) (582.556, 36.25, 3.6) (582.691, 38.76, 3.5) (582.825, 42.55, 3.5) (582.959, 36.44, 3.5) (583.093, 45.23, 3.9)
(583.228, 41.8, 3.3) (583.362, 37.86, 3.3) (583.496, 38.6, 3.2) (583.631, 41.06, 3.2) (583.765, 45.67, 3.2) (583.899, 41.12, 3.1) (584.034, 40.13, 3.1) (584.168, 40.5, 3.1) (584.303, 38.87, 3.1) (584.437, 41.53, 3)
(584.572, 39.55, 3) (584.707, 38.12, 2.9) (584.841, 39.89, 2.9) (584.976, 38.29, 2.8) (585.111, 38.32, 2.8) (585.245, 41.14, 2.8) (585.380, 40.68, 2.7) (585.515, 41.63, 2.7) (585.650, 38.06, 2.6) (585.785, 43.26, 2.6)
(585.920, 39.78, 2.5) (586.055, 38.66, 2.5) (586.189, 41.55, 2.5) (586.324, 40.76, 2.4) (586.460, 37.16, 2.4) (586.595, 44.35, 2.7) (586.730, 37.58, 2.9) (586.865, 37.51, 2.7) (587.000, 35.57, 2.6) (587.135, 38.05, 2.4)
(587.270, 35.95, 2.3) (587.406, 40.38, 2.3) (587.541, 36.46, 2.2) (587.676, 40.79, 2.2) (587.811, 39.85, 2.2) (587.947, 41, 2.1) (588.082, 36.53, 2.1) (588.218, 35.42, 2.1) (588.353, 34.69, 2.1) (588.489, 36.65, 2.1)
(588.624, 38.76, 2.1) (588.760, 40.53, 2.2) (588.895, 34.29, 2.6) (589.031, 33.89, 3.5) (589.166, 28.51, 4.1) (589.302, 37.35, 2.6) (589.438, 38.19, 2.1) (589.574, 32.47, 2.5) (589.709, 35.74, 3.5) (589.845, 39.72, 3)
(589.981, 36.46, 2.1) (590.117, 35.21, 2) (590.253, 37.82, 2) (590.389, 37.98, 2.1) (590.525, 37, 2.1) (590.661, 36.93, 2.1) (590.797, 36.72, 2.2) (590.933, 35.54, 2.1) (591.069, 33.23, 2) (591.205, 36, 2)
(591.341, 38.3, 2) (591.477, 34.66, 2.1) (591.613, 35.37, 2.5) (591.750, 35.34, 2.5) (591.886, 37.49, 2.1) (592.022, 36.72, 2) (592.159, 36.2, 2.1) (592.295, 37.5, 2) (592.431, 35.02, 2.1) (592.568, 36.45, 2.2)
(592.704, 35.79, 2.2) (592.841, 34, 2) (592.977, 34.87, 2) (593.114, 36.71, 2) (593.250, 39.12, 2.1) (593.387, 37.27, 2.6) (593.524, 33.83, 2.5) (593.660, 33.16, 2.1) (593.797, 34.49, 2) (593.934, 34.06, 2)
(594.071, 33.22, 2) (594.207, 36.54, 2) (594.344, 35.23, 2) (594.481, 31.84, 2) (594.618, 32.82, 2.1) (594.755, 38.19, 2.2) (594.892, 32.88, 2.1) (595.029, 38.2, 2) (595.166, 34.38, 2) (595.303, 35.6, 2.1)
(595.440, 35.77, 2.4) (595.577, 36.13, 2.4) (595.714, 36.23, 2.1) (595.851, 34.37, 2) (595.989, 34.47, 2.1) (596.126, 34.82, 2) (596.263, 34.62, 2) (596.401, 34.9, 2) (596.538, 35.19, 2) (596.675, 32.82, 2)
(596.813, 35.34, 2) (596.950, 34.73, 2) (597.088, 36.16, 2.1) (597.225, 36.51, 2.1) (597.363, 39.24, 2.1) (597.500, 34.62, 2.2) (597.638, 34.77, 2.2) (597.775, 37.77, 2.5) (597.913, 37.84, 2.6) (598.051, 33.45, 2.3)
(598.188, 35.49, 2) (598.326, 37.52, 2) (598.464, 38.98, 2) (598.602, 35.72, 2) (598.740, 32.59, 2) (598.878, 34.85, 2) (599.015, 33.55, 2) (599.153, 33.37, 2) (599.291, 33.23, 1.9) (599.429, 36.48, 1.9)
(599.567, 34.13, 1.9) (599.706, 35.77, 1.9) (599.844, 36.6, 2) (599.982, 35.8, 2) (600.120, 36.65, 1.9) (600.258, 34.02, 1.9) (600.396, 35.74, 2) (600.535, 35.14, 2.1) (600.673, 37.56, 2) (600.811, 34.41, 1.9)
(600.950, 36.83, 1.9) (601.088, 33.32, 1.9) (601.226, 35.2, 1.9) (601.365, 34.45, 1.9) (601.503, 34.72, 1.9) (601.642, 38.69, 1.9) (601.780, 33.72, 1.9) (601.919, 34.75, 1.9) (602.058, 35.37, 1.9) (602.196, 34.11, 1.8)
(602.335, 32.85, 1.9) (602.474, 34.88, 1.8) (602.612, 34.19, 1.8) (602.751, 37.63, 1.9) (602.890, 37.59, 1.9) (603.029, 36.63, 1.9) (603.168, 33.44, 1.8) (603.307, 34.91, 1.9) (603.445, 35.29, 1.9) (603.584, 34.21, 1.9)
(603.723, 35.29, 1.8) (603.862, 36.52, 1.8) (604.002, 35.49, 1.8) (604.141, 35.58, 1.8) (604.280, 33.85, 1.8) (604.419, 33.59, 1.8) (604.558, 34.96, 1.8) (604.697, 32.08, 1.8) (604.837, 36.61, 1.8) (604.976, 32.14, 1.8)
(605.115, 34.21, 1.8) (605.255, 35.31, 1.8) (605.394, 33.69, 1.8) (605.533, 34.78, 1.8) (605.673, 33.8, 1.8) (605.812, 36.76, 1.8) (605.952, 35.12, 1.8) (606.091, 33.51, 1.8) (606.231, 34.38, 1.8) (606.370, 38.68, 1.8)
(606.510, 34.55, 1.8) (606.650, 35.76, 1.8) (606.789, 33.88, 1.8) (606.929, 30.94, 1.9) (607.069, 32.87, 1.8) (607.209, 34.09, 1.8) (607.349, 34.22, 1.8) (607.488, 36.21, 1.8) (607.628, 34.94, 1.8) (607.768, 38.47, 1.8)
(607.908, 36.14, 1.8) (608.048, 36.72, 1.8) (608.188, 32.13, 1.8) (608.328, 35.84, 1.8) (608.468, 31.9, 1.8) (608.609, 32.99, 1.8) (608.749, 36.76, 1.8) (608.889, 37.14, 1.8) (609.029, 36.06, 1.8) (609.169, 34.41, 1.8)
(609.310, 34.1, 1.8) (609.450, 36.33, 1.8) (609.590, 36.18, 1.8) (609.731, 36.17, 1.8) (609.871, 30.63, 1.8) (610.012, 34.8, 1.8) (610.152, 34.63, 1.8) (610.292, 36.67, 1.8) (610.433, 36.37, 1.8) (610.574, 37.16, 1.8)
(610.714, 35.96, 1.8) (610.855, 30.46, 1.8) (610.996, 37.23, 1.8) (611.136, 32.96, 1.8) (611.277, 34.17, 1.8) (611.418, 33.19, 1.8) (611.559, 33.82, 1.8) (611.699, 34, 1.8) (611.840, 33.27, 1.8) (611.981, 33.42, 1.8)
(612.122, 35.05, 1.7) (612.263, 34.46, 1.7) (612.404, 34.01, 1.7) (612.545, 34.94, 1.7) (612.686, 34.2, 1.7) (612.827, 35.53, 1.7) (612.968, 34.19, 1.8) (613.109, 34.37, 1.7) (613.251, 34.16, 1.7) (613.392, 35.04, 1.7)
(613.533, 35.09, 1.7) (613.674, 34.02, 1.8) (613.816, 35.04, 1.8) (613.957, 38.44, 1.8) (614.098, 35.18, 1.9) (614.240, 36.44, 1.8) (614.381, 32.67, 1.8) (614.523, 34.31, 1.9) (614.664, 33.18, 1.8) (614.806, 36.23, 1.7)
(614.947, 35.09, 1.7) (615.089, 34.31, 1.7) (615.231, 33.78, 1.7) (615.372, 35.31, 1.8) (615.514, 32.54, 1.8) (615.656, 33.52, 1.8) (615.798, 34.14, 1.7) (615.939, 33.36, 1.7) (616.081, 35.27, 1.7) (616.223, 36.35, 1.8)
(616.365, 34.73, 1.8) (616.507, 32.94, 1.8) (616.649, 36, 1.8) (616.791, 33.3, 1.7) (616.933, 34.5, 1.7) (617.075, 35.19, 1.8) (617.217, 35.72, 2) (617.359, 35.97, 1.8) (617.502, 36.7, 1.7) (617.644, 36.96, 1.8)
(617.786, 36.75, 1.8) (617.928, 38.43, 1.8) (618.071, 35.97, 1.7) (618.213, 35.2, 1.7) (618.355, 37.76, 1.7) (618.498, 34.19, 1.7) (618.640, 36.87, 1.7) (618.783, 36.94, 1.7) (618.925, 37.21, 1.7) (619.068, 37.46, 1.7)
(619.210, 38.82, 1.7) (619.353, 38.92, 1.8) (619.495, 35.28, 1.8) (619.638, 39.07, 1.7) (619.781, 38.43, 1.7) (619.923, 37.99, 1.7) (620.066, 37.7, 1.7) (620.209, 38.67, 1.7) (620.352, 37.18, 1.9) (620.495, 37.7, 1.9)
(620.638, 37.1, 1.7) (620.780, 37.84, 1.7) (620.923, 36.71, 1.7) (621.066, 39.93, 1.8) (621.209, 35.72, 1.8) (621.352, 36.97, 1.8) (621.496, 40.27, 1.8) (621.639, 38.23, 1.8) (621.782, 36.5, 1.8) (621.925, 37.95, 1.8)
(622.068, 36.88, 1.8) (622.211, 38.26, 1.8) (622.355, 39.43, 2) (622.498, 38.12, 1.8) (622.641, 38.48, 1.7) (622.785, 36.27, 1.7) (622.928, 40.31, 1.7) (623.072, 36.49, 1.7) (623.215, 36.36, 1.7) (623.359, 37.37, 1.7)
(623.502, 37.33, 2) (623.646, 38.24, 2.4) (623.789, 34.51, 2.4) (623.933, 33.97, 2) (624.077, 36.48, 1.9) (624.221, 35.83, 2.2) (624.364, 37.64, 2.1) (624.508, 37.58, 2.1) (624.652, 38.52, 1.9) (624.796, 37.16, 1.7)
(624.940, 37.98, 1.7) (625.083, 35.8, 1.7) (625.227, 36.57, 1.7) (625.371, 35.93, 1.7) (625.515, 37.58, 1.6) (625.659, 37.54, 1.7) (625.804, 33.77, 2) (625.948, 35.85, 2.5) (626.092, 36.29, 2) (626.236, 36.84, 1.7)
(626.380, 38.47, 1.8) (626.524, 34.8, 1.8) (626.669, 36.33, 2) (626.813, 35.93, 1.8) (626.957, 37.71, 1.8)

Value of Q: 0.105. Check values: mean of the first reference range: 40.1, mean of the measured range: 35.3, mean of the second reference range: 37.3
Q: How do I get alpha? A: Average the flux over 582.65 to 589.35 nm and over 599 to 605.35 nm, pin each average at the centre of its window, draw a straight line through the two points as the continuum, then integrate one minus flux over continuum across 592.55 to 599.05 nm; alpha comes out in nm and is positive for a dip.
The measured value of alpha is 0.22 nm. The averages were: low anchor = 39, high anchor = 35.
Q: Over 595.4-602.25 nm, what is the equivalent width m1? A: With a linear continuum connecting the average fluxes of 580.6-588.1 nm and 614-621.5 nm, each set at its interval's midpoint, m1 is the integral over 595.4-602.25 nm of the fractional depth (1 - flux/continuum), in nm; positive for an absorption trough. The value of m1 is 0.53 nm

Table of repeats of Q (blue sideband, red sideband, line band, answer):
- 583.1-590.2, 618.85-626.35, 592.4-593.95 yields 0.09 mag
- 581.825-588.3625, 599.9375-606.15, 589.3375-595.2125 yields 0.06 mag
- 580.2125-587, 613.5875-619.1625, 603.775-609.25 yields 0.06 mag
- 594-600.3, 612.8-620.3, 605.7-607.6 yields 0.02 mag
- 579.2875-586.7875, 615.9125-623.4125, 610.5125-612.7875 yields 0.11 mag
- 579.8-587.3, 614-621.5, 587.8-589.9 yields 0.09 mag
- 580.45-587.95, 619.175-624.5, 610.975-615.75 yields 0.11 mag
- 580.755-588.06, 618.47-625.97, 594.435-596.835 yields 0.13 mag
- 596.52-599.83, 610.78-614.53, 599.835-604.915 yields 0.00 mag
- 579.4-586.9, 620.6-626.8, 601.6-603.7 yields 0.11 mag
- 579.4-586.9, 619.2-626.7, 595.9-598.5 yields 0.11 mag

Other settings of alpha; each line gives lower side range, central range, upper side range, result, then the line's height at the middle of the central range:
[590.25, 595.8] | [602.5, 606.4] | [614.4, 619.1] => 0.06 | 35.5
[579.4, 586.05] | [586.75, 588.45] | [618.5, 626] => 0.12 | 40.5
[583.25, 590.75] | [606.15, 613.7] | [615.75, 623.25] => 0.53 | 37.4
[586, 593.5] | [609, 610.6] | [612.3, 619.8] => 0.03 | 35.8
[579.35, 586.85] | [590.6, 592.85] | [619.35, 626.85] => 0.23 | 40.1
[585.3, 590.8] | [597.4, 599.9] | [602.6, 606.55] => 0.04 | 36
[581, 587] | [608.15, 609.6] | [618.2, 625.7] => 0.13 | 38.4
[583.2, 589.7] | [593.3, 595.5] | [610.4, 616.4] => 0.15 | 37.5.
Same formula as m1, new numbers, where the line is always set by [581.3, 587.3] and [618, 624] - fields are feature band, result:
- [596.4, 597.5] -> 0.10 nm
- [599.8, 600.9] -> 0.09 nm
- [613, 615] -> 0.16 nm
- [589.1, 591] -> 0.17 nm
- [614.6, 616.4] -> 0.16 nm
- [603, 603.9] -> 0.08 nm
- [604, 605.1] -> 0.12 nm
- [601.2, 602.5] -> 0.13 nm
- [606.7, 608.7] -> 0.21 nm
